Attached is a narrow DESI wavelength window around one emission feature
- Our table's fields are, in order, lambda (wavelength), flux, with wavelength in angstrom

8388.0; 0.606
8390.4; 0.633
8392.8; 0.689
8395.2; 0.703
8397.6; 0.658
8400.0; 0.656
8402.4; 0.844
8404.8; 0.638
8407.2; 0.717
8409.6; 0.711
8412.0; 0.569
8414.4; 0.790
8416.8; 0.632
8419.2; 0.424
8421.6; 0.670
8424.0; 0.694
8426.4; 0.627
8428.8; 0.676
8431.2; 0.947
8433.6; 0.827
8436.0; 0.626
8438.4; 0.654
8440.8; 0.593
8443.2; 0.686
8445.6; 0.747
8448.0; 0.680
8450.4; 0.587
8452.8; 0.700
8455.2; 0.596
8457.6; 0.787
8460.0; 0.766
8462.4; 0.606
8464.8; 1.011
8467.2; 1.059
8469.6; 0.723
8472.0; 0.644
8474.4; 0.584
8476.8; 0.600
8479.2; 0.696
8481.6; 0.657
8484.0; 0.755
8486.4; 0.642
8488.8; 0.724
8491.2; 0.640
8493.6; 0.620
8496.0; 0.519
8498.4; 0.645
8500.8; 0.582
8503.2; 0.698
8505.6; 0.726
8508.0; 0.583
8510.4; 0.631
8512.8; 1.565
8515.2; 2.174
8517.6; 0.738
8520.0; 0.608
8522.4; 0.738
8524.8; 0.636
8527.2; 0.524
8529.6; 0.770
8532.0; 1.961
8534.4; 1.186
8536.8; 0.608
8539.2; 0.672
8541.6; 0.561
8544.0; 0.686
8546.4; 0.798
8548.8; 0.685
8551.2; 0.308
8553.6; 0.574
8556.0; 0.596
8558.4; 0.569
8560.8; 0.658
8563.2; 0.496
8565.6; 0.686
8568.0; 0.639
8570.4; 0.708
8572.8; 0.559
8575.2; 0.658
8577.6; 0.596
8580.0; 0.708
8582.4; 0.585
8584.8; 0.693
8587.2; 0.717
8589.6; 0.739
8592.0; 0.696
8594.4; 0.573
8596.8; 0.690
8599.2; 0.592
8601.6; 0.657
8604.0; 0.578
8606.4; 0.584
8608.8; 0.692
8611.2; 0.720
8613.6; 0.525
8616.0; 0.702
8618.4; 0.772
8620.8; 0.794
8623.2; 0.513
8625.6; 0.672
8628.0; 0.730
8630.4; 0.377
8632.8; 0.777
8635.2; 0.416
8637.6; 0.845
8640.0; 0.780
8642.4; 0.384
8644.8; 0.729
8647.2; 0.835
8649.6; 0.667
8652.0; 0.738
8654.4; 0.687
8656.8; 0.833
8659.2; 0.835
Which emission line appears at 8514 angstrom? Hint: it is [S II] 6716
